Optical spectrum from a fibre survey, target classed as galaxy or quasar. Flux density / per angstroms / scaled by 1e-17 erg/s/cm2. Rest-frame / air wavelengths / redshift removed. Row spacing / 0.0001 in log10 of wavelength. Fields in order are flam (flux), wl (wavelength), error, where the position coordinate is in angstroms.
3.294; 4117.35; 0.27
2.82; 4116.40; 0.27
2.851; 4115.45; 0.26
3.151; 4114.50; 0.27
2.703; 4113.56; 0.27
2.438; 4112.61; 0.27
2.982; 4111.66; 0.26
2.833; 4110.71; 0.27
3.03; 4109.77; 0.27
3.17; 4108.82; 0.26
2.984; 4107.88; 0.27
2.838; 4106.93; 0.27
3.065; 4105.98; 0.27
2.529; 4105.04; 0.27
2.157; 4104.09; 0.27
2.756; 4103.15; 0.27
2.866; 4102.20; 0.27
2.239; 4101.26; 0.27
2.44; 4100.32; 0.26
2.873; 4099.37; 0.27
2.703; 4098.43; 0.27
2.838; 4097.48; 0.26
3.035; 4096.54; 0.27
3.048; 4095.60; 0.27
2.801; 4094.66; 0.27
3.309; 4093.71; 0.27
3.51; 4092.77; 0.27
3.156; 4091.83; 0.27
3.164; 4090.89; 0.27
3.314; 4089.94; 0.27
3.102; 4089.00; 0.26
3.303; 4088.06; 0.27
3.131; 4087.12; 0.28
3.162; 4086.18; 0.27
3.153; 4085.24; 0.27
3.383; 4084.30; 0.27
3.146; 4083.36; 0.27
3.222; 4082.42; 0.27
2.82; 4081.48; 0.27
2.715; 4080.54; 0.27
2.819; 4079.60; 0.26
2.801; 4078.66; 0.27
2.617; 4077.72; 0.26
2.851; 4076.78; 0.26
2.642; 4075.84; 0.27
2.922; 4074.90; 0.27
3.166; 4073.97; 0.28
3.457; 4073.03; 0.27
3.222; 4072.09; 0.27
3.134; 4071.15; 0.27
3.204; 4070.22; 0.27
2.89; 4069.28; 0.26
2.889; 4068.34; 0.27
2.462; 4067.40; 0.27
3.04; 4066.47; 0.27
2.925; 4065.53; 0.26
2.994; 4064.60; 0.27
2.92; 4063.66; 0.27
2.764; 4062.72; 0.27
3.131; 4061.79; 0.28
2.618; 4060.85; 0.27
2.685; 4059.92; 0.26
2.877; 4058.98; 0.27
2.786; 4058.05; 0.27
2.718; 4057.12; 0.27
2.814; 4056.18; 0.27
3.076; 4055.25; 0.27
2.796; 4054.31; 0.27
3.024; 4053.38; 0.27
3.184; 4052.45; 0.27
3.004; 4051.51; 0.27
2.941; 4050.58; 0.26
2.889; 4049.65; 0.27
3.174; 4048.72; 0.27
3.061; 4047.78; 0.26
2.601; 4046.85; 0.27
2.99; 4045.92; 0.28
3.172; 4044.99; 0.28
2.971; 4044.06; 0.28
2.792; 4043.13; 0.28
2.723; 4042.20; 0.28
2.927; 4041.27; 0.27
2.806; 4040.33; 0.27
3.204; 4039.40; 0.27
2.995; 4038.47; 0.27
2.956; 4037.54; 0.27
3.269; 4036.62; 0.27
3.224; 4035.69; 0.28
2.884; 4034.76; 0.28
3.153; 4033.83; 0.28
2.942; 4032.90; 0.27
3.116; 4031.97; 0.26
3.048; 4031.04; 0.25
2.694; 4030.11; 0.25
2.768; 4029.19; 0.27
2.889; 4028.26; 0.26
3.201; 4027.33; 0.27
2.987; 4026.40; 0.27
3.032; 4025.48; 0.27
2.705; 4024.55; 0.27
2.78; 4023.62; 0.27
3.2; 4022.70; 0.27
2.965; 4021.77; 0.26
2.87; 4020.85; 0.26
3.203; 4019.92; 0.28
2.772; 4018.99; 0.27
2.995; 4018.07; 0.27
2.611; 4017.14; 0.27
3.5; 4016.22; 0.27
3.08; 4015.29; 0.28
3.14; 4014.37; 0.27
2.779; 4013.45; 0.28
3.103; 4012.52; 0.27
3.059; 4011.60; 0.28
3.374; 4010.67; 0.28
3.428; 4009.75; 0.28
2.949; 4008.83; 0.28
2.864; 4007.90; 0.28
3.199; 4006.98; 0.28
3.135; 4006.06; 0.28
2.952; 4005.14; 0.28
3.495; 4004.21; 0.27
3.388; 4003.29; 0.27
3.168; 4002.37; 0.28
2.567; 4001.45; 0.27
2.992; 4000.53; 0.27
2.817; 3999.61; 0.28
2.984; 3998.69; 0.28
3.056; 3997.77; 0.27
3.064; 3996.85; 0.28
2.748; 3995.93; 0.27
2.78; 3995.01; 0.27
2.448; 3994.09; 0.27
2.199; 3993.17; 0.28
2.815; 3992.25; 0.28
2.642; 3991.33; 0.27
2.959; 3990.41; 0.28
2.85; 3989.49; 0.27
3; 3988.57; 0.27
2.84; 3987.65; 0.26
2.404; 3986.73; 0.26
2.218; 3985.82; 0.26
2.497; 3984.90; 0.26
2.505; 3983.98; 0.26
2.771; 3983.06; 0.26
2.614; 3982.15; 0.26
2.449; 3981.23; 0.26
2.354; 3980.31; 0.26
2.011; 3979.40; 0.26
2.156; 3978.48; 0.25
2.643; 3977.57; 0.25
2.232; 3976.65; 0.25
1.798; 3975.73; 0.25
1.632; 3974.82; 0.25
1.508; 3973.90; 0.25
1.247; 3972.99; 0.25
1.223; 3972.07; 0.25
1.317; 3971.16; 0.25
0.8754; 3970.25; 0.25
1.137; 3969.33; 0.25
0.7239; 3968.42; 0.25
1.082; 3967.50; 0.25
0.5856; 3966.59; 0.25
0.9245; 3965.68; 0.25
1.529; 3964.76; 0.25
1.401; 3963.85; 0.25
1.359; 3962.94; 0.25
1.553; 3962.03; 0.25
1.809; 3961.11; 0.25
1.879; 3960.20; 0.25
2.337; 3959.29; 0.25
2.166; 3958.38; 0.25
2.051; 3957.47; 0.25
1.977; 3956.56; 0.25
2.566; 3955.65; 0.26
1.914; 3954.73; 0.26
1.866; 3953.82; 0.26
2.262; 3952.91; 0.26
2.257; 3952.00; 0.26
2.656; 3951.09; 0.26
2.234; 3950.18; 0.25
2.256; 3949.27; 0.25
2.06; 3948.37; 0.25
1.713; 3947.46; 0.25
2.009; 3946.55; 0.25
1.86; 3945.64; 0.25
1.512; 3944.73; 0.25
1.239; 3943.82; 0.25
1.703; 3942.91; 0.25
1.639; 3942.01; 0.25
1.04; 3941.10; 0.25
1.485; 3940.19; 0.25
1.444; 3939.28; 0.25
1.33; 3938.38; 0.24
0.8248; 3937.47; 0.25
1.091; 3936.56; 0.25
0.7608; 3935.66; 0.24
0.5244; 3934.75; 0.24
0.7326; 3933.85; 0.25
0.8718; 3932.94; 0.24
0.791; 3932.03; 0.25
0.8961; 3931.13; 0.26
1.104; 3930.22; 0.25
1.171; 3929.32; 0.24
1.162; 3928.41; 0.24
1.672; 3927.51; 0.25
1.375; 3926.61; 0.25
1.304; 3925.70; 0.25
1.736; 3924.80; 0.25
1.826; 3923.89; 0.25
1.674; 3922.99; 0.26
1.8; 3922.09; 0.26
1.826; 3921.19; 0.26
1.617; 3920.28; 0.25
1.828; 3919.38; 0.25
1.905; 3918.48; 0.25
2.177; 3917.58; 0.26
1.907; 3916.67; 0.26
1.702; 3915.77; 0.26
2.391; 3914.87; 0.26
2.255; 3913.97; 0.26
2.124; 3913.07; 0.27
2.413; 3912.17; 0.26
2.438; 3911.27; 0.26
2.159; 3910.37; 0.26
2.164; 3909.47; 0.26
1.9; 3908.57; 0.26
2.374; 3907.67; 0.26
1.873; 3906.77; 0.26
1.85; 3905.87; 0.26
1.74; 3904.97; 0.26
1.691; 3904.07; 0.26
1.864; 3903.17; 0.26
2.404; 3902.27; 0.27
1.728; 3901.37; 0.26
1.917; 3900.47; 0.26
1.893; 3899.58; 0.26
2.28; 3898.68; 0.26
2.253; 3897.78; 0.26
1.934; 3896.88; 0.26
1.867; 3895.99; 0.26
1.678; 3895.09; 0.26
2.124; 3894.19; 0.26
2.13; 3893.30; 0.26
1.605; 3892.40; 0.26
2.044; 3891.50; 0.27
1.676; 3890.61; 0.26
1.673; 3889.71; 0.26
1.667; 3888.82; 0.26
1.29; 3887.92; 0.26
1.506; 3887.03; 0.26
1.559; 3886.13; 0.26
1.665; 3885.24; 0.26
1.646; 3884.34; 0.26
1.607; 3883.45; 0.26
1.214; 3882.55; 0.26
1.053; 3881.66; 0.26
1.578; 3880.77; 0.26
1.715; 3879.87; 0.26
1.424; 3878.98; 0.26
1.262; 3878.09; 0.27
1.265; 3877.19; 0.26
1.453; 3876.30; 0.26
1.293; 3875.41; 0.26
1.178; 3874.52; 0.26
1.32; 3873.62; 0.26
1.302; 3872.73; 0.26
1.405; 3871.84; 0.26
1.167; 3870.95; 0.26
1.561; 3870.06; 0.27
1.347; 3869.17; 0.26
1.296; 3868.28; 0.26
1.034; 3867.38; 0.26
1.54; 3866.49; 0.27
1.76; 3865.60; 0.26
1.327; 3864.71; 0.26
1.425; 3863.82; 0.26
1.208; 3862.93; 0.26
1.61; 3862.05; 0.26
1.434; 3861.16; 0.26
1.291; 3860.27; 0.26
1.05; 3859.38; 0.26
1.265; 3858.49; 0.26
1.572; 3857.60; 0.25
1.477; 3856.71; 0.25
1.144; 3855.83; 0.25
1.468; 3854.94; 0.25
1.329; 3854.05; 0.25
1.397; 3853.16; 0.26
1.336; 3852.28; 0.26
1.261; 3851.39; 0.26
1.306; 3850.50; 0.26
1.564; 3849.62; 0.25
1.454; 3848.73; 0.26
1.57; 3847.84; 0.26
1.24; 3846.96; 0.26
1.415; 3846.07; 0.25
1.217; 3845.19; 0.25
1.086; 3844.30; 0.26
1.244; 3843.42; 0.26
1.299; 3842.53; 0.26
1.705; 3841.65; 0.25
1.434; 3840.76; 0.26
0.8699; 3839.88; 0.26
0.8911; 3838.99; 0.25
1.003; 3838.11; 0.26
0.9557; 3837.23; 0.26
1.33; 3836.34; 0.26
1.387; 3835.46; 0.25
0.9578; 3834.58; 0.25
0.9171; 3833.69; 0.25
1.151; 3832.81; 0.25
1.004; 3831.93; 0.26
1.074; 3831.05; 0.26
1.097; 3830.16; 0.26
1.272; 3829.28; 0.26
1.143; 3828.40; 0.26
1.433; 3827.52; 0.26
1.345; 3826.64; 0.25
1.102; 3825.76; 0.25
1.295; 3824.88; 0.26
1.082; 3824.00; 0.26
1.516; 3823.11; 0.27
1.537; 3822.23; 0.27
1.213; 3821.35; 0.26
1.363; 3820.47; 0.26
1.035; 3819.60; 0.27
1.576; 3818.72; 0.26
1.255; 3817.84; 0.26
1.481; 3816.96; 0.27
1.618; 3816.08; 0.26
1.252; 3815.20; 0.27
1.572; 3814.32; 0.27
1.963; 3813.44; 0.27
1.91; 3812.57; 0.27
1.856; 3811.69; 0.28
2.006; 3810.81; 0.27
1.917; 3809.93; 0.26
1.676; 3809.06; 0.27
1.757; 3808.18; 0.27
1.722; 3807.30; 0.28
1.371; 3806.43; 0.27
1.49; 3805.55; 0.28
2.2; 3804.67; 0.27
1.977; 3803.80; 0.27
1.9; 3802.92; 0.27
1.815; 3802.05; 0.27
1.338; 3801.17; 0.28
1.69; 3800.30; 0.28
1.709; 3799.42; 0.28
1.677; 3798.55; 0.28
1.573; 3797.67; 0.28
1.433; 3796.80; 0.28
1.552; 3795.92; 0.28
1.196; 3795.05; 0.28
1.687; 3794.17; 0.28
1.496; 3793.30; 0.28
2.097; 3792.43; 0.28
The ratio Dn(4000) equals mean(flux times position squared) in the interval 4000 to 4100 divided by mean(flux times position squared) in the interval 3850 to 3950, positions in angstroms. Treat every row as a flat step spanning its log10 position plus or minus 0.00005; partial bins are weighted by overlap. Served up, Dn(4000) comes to 2.05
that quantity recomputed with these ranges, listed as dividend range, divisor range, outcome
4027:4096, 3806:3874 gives 2.46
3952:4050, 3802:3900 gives 1.91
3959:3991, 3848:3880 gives 1.47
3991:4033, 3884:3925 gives 1.64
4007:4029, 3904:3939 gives 1.97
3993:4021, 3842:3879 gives 2.40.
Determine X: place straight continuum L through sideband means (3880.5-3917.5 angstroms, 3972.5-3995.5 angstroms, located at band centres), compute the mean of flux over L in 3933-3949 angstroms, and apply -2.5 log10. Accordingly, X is 0.50 mag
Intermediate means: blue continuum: 1.88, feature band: 1.35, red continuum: 2.38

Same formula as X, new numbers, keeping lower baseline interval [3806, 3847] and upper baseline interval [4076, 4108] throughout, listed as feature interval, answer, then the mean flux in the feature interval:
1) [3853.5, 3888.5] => 0.167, 1.39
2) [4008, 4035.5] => -0.195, 3.01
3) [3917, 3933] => 0.273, 1.5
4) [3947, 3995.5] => 0.100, 2.03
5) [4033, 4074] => -0.101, 2.96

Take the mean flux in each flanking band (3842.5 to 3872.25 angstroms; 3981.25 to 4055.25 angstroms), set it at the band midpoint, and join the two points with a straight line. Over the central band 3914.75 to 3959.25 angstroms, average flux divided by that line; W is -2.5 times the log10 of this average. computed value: 0.29 mag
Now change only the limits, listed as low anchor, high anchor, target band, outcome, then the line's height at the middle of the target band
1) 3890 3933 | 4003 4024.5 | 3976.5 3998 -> 0.063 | 2.75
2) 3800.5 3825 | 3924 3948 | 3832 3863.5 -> 0.178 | 1.51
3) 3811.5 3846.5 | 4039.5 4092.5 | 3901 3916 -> -0.118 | 1.86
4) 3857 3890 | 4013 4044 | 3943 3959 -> 0.084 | 2.19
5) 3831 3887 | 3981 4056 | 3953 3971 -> 0.434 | 2.36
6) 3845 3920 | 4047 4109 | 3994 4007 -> -0.229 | 2.43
